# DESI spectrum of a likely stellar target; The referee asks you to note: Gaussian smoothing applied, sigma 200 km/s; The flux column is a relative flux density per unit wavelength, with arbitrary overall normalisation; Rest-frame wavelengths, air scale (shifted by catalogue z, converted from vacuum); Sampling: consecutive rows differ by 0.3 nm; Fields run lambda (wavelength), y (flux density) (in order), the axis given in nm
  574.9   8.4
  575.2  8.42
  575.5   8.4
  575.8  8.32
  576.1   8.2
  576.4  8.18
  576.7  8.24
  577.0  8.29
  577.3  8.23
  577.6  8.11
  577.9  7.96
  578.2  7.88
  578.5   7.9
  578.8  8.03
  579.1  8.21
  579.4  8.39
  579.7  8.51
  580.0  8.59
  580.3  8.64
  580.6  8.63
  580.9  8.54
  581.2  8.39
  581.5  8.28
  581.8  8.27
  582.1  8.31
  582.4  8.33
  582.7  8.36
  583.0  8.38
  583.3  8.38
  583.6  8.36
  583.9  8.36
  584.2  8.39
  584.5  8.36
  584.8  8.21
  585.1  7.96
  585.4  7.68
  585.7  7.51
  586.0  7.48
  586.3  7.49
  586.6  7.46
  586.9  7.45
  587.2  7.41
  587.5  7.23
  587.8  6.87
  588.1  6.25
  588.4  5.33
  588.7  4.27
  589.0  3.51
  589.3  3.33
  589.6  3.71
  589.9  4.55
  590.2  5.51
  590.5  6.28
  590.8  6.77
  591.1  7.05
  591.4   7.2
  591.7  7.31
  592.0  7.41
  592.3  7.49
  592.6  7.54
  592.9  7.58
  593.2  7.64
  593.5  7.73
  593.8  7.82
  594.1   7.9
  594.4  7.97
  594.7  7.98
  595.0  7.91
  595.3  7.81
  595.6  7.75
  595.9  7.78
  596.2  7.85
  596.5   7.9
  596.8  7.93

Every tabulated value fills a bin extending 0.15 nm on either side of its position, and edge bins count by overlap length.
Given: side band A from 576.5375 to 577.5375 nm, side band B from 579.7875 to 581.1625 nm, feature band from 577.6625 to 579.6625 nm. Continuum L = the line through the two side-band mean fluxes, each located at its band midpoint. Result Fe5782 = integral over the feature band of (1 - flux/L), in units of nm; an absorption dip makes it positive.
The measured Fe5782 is 0.074 nm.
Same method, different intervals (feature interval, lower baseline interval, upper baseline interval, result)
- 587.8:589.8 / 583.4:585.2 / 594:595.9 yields 0.87 nm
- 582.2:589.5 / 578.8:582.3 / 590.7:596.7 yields 0.86 nm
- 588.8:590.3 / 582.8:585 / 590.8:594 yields 0.71 nm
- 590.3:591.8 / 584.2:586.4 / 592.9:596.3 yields 0.19 nm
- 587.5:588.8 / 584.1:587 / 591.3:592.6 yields 0.29 nm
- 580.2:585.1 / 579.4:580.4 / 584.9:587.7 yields -0.16 nm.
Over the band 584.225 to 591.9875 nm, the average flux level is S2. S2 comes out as 6.53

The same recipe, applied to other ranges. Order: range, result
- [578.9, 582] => 8.44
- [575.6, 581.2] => 8.27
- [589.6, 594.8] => 7.05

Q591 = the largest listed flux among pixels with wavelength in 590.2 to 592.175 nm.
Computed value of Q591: 7.41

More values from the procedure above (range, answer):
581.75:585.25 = 8.39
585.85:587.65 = 7.49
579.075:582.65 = 8.64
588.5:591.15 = 7.05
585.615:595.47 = 7.98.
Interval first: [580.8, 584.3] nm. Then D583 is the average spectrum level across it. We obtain 8.36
